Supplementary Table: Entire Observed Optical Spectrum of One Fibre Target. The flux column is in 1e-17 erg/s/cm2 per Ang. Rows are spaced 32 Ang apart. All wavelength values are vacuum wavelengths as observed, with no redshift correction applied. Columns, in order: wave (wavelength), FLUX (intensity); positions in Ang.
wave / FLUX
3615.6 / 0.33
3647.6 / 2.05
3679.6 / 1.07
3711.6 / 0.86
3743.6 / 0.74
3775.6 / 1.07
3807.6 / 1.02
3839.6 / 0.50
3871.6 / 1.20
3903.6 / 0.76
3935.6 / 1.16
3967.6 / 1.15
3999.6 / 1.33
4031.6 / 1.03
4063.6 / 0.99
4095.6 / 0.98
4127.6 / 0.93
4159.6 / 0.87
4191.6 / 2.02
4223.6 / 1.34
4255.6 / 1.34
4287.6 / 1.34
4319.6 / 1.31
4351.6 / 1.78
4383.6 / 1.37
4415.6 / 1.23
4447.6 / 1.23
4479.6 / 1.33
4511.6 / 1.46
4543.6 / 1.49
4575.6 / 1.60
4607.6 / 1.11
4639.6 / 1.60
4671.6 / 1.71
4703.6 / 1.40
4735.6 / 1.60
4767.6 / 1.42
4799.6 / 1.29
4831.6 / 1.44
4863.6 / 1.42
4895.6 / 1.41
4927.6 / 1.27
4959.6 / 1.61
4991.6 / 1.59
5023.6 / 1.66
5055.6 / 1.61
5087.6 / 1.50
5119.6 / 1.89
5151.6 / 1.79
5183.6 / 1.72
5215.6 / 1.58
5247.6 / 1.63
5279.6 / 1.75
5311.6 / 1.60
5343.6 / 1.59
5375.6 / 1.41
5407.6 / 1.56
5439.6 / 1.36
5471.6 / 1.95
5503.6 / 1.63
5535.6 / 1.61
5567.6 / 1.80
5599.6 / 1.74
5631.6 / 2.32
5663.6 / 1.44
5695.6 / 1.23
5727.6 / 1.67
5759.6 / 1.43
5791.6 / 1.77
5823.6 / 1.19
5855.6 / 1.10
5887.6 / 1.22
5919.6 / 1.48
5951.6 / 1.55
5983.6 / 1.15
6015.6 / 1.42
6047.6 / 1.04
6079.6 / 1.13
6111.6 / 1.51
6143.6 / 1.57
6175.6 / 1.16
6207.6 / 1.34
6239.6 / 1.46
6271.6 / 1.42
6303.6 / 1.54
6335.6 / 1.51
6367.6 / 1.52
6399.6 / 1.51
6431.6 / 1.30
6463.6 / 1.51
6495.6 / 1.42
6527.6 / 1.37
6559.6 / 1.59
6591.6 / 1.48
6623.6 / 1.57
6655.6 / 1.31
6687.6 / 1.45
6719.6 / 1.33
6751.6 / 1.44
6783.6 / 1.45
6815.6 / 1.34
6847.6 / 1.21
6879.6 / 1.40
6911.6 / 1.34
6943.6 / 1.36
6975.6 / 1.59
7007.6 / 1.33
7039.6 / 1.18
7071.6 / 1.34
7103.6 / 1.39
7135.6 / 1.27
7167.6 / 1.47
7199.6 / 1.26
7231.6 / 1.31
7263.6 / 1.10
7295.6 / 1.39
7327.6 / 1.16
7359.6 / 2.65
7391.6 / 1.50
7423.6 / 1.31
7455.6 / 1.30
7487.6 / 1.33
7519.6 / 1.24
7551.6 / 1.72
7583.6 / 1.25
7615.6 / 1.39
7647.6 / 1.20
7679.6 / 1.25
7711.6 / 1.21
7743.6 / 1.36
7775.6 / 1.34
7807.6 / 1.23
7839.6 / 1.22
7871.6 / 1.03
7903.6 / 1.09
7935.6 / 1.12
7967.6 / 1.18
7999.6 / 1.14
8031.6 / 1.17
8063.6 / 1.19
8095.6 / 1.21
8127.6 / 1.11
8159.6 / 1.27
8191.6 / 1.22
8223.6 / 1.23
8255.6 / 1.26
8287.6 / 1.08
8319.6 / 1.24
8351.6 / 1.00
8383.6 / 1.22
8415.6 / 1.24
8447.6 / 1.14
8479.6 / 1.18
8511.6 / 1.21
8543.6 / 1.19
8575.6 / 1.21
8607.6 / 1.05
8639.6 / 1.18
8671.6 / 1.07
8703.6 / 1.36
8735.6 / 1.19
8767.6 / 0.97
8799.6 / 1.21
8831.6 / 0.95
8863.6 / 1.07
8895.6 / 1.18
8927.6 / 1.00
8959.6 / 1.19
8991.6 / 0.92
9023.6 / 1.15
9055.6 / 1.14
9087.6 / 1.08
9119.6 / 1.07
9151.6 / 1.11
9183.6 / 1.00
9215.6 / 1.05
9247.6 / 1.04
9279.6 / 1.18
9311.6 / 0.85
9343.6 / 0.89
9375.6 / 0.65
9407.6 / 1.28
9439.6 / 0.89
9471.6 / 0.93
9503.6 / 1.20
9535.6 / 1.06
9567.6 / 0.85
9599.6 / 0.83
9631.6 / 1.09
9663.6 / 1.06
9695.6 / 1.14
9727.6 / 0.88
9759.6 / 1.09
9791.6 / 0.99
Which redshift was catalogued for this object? 0.123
